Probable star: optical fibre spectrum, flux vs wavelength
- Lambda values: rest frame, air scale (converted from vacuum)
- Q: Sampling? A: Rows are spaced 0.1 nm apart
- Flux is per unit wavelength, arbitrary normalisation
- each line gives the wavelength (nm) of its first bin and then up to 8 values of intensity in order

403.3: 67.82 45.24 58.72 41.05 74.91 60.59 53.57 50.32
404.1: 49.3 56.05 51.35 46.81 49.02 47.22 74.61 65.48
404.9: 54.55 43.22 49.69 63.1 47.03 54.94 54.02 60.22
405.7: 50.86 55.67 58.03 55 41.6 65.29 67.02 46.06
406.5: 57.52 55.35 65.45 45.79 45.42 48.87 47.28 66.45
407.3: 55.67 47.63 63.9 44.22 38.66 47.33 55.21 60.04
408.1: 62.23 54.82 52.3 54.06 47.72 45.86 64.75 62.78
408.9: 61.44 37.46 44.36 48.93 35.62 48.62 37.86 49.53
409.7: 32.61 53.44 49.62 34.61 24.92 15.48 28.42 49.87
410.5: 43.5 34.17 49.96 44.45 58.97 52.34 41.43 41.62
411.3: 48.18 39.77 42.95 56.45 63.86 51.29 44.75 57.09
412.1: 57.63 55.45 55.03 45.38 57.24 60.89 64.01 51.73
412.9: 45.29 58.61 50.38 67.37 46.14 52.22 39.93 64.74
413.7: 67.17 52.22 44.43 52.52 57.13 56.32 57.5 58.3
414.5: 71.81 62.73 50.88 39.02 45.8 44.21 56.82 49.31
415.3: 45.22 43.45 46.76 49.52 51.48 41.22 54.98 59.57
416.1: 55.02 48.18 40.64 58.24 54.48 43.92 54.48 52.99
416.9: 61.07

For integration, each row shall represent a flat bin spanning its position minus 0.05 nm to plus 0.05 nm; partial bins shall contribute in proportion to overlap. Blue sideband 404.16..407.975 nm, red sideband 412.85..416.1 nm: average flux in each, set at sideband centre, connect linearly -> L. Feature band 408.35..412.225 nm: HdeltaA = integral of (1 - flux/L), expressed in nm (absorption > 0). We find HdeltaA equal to 0.49 nm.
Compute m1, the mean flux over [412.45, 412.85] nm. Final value 58.5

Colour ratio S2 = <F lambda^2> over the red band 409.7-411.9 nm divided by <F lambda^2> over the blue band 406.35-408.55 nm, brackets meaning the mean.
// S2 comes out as 0.84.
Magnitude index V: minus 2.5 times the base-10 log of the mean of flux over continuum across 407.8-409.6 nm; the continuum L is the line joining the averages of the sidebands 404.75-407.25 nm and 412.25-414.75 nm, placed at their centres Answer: 0.08 mag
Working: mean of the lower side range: 54.6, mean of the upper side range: 55.6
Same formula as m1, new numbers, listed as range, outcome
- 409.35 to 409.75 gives 42.2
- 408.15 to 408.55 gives 52.2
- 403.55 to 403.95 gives 57.5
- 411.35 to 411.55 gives 41.4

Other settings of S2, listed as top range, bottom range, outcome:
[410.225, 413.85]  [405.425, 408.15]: 0.97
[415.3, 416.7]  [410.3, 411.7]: 1.10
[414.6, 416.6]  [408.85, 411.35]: 1.19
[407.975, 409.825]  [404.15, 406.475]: 0.93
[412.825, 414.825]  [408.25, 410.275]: 1.25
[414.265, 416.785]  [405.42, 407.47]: 0.98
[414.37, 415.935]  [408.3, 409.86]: 1.07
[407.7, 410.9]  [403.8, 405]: 0.87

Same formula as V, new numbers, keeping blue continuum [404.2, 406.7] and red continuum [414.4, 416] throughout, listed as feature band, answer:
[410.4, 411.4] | 0.15 mag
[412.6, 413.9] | -0.07 mag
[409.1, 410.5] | 0.32 mag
